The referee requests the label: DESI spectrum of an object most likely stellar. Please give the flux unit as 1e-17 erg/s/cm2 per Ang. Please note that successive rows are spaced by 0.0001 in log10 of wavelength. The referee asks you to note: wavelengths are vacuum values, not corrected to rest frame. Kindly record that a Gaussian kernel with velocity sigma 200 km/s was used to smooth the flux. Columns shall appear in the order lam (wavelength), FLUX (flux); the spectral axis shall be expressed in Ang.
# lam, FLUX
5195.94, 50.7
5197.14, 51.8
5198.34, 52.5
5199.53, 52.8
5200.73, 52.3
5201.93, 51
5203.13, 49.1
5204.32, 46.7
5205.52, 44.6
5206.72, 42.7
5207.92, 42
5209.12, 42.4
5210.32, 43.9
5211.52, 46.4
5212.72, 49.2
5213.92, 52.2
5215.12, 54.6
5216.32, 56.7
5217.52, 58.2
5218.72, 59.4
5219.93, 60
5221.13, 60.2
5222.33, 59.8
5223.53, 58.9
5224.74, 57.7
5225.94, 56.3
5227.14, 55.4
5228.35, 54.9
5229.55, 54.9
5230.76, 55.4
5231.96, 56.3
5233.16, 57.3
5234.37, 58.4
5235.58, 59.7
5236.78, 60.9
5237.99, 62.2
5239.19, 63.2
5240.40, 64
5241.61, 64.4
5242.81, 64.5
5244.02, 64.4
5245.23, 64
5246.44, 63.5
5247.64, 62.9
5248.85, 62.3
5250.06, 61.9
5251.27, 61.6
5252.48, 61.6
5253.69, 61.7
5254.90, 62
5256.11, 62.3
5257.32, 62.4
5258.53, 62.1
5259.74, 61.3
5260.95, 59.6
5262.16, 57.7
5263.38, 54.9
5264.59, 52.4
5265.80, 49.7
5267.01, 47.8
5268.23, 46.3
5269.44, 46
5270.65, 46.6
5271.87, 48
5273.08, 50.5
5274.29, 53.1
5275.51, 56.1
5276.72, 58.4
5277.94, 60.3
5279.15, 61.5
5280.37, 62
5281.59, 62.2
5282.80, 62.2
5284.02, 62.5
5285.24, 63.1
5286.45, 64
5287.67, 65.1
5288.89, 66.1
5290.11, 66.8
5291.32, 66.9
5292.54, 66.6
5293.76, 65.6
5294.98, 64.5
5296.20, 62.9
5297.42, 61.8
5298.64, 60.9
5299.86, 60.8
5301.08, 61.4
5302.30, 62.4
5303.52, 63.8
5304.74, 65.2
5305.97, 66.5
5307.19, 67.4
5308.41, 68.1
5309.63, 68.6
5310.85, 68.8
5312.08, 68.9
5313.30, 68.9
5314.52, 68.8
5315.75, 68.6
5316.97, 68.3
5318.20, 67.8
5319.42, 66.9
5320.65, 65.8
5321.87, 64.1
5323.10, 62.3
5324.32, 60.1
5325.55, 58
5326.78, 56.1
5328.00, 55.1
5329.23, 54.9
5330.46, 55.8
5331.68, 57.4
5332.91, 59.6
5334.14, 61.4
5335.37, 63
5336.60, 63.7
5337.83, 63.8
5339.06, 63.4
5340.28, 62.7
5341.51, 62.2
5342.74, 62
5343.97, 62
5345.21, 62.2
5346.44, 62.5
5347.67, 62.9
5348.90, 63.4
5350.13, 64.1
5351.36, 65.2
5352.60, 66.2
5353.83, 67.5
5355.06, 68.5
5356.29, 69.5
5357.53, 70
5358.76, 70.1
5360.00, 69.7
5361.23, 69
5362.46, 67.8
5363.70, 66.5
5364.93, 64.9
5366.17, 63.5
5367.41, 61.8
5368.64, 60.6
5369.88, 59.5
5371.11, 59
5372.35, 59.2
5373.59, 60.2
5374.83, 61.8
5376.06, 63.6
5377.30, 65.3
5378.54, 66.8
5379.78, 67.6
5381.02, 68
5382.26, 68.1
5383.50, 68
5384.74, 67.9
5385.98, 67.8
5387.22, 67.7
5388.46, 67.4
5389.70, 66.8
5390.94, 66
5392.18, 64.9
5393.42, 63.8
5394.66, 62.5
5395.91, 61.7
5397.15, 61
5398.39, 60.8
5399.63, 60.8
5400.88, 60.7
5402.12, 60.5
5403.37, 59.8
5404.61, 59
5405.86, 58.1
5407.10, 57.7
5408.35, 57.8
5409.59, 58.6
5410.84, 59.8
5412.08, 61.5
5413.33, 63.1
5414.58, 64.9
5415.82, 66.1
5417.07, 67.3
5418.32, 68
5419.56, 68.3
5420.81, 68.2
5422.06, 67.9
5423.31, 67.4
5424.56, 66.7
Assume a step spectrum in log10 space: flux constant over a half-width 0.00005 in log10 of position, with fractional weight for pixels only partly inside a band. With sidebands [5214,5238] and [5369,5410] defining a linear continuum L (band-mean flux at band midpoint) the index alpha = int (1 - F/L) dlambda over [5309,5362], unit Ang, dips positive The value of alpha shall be -2.6 Ang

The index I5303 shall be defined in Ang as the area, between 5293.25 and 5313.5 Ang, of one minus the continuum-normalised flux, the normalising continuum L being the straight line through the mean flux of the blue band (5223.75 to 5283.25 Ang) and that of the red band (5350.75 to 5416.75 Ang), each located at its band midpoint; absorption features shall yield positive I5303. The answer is -1.5 Ang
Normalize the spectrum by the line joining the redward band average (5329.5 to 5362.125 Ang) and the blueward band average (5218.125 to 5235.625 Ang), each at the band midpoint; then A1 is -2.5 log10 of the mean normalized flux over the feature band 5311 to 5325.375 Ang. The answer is -0.06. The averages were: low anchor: 57.5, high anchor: 64.1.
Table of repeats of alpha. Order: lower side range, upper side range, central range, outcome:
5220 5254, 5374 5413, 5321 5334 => 0.7 Ang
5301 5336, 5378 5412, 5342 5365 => -0.9 Ang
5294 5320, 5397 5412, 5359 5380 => -0.7 Ang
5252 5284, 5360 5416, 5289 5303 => -1.4 Ang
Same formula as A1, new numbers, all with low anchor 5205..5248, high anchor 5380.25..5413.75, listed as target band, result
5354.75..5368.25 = -0.10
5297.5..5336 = -0.06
